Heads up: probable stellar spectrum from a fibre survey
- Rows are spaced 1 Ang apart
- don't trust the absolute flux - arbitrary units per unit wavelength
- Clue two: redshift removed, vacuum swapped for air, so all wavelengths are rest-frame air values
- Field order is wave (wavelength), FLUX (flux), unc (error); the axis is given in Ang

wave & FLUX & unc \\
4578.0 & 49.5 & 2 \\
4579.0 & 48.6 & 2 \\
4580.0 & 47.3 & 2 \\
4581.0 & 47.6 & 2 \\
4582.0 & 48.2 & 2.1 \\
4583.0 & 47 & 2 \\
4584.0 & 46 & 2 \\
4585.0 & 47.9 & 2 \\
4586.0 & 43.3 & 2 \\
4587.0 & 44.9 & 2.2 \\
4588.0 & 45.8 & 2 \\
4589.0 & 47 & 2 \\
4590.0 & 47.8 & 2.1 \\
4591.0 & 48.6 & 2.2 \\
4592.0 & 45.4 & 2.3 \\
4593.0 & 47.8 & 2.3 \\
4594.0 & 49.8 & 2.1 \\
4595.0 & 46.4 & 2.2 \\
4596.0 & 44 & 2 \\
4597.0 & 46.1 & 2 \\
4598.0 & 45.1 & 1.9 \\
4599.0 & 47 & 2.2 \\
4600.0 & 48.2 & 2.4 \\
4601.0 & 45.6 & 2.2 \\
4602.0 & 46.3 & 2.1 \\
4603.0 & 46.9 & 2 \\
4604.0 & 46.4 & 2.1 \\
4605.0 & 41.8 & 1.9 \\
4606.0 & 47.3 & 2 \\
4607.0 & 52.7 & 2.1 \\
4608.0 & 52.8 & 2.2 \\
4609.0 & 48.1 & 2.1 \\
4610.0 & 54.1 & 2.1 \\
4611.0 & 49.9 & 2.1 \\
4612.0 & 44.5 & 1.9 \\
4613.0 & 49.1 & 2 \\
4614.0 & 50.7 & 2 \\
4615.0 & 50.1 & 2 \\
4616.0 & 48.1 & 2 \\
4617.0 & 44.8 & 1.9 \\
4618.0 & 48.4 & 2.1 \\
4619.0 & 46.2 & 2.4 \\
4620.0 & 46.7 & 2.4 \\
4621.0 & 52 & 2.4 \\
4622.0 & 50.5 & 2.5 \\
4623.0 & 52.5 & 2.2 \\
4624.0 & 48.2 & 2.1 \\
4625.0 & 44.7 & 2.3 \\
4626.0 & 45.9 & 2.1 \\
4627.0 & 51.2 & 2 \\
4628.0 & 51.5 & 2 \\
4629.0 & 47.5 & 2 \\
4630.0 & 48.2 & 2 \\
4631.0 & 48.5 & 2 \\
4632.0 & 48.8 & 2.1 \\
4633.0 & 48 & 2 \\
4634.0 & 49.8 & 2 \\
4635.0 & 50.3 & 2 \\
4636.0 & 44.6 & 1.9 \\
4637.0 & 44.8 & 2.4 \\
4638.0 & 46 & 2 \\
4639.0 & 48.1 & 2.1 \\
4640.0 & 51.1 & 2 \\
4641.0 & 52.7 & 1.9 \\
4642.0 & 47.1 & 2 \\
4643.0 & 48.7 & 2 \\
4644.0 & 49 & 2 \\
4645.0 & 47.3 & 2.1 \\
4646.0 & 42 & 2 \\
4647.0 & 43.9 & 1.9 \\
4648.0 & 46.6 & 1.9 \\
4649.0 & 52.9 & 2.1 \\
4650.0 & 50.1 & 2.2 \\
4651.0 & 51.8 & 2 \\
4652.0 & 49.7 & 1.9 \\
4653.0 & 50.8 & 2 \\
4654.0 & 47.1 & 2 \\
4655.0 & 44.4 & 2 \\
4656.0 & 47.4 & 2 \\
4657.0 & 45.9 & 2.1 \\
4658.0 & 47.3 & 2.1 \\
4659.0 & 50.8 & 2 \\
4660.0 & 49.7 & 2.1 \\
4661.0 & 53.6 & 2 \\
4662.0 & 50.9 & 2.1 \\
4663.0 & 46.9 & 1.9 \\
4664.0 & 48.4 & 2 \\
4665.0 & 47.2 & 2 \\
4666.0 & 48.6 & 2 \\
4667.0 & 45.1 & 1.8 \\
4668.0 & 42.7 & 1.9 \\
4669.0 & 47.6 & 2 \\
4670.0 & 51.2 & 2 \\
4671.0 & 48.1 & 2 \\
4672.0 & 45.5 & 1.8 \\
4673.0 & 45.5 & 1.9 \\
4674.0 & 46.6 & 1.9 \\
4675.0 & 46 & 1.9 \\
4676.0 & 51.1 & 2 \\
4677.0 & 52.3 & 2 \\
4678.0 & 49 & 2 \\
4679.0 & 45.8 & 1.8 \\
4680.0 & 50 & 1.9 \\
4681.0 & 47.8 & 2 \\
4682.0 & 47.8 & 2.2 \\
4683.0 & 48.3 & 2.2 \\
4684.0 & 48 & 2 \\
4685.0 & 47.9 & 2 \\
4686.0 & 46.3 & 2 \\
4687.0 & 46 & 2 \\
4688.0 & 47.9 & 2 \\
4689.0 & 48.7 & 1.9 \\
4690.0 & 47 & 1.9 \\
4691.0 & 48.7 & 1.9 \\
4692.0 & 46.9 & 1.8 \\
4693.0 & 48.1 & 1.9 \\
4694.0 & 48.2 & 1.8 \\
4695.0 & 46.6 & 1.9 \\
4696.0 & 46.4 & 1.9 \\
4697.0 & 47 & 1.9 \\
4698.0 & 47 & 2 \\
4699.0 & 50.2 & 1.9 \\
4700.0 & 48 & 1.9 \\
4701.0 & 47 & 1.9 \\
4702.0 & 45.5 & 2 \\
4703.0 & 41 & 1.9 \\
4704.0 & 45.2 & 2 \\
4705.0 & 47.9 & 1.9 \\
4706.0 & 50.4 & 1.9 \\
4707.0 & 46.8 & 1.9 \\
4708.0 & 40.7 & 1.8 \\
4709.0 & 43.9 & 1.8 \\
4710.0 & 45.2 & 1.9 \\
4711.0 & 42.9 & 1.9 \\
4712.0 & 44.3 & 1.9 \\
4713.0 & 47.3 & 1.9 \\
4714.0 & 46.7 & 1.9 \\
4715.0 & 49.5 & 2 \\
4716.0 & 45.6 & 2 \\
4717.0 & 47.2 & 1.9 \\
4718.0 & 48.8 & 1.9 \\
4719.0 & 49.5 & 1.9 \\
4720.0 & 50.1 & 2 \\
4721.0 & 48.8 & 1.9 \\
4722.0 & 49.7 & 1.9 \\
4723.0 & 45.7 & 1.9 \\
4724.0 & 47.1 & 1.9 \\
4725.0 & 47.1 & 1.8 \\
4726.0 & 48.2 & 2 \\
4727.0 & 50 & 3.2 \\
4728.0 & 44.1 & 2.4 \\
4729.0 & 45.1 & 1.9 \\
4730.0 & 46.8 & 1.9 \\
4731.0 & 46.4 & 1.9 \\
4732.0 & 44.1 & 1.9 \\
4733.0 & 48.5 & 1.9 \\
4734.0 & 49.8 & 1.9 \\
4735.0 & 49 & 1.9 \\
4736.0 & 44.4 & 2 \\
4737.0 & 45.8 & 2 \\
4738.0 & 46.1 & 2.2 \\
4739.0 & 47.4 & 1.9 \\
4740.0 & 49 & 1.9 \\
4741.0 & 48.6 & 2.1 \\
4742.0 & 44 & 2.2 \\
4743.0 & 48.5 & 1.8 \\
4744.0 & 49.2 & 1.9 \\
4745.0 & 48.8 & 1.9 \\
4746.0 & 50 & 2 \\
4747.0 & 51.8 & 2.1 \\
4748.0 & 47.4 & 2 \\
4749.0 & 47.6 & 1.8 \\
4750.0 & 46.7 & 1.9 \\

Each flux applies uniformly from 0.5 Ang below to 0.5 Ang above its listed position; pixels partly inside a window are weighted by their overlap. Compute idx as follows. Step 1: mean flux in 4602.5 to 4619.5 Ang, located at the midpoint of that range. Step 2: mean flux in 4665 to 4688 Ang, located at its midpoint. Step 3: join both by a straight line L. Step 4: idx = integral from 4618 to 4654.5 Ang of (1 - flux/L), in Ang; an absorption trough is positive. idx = -0.3 Ang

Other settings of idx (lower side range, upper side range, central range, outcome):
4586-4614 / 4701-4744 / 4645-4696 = -1.0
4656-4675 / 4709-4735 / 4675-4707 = -0.1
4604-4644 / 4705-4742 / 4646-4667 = -0.2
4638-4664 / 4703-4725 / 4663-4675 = 0.3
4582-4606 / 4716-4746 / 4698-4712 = 0.5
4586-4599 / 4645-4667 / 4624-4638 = -0.1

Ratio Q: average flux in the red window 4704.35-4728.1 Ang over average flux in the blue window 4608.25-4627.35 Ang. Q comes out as 0.96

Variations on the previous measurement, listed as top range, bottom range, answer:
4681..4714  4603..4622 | 0.96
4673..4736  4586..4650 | 0.99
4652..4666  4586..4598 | 1.04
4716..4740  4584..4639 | 0.99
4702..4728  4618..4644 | 0.96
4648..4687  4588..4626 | 1.01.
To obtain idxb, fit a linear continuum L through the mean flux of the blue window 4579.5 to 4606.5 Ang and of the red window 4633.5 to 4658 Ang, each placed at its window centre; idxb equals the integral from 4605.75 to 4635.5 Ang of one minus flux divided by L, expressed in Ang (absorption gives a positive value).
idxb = -1.1 Ang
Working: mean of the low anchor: 46.5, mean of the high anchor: 48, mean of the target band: 49.1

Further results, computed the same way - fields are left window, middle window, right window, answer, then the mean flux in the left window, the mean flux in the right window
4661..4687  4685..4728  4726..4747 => 0.6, 47.9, 47.4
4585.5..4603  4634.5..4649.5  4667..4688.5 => -0.2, 46.4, 47.6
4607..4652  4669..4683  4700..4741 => -0.2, 48.6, 46.8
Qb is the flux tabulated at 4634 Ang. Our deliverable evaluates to 49.8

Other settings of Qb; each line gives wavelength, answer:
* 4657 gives 45.9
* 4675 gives 46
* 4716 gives 45.6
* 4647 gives 43.9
